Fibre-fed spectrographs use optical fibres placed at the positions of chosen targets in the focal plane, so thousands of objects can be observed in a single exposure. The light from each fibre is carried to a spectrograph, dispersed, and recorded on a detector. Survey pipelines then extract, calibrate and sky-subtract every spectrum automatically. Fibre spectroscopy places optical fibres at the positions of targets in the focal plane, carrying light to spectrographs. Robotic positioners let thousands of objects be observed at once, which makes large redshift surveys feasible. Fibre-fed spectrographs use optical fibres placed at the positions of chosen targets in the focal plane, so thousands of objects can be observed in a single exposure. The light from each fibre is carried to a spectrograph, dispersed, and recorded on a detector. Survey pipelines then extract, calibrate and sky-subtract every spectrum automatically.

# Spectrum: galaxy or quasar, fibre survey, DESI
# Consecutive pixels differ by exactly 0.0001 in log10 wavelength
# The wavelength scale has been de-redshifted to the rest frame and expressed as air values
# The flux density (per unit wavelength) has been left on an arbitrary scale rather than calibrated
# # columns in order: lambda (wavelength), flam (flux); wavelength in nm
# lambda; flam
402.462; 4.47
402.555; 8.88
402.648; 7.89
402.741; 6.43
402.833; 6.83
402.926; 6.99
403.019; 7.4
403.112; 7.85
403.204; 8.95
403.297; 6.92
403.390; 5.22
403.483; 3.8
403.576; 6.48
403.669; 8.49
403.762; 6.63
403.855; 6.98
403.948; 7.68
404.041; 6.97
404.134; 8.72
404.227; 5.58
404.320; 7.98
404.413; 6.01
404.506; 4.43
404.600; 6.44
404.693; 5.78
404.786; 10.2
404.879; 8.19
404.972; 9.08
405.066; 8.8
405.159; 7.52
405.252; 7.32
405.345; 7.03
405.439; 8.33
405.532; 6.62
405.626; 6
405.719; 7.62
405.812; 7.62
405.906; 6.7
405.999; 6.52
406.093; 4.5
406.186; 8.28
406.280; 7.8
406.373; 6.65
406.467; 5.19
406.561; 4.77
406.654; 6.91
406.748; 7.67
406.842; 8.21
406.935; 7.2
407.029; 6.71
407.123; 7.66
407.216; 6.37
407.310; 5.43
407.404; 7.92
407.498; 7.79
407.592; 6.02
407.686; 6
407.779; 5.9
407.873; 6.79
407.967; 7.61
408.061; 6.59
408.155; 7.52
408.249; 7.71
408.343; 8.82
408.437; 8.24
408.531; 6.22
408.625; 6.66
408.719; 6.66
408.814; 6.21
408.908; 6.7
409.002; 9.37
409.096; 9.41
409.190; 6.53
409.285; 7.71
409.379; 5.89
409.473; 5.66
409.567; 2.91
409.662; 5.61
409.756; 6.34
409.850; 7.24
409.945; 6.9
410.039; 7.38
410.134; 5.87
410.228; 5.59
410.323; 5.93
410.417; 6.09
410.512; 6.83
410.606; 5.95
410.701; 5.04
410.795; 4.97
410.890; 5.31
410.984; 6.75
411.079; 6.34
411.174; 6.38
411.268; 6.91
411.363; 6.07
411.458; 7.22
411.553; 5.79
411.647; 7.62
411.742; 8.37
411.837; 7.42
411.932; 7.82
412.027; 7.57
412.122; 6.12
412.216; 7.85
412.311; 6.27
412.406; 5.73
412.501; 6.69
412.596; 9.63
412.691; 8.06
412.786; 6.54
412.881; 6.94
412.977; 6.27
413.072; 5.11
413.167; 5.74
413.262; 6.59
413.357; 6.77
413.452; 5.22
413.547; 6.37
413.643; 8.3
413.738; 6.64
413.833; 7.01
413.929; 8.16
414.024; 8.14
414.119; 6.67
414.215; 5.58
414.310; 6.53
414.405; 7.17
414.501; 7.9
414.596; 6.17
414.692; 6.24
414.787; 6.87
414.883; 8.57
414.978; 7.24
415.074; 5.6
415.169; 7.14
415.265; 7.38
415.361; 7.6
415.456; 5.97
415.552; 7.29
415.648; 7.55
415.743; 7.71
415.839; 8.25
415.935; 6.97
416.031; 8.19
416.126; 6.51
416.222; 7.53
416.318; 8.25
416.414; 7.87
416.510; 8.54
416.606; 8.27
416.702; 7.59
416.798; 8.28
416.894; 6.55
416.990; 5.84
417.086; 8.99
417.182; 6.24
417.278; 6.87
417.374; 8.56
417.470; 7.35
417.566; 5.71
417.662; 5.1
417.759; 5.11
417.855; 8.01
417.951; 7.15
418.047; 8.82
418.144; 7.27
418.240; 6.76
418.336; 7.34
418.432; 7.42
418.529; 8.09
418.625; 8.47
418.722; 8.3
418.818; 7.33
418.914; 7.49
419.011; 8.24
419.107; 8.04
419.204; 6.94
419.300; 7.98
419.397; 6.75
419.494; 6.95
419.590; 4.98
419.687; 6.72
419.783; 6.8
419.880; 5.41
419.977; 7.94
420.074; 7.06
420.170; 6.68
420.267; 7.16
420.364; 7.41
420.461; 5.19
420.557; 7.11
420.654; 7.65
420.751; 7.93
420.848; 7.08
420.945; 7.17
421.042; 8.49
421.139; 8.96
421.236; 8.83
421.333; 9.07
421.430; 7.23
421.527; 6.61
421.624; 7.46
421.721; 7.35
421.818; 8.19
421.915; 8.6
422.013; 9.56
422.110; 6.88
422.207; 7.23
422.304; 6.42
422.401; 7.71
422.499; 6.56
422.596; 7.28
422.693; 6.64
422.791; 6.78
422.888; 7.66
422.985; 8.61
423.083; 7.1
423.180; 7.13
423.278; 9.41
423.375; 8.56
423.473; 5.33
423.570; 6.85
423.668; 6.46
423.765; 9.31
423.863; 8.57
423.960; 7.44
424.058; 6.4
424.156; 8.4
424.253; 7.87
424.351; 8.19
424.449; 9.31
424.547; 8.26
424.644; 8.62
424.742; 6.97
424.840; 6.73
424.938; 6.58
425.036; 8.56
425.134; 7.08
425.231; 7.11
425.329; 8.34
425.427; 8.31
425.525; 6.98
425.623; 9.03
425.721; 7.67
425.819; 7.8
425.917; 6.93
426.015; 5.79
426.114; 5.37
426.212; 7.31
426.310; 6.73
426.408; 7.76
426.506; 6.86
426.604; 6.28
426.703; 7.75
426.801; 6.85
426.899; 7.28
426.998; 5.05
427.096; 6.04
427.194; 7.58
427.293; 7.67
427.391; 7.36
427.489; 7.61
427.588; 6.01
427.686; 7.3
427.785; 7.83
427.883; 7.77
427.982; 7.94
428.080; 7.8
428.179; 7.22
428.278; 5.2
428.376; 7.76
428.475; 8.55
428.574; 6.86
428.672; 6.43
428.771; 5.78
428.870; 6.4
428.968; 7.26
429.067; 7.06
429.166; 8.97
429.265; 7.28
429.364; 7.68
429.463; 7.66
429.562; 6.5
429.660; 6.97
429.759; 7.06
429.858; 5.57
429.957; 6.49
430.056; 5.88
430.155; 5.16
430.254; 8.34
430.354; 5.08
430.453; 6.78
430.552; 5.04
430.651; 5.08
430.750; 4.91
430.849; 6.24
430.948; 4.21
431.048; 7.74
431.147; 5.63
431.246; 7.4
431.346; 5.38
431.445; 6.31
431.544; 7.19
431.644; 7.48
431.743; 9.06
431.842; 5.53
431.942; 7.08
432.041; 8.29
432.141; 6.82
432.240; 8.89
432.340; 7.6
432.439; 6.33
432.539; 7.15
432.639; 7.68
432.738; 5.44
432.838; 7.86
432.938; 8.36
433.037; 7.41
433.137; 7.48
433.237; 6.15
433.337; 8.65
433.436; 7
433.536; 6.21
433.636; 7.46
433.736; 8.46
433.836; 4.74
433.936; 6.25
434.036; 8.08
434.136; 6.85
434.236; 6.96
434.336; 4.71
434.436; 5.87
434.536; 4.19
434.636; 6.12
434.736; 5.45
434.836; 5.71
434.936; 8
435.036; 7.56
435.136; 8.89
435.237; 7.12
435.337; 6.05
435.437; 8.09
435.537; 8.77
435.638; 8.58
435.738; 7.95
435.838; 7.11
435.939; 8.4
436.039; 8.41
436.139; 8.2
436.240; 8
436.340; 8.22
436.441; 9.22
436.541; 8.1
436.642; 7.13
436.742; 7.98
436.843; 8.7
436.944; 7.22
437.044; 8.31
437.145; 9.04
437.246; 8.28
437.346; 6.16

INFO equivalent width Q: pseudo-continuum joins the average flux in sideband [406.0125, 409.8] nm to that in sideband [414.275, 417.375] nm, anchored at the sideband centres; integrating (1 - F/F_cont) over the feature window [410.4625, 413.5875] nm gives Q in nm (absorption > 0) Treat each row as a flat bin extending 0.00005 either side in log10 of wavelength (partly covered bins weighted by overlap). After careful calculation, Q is 0.20 nm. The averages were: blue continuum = 6.8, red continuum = 7.33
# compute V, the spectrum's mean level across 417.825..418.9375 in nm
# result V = 7.71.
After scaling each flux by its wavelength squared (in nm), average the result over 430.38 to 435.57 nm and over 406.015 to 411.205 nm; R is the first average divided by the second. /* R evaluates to 1.15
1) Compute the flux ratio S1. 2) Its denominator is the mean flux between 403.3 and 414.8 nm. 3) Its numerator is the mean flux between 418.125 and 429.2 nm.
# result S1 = 1.08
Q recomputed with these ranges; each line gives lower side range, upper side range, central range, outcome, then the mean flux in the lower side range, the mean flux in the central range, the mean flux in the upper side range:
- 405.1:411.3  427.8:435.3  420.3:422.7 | -0.277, 6.71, 7.56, 6.82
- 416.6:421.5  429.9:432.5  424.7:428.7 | -0.210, 7.3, 7.18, 6.54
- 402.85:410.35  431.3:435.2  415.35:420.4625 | -0.245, 6.92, 7.26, 6.94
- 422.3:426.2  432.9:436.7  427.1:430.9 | 0.292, 7.51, 6.83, 7.26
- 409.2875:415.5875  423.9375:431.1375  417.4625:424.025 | -0.494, 6.64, 7.37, 7.02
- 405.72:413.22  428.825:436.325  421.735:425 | -0.367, 6.73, 7.62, 6.94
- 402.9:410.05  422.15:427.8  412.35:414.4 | 0.089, 6.97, 6.8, 7.35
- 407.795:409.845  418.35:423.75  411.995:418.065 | 0.075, 6.9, 7.08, 7.42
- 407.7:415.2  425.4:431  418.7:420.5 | -0.057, 6.76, 7.01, 6.84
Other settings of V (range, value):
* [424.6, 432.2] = 6.93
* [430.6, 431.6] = 6.02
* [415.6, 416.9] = 7.76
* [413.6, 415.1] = 7.07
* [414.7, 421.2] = 7.29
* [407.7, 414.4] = 6.73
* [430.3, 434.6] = 6.67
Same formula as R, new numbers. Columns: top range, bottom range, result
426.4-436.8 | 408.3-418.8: 1.10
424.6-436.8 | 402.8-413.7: 1.15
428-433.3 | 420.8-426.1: 0.92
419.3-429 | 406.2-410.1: 1.15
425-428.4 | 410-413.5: 1.18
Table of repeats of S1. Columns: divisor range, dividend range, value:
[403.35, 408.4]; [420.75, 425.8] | 1.10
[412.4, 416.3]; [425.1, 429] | 1.01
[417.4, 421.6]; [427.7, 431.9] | 0.93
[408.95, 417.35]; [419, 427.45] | 1.07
